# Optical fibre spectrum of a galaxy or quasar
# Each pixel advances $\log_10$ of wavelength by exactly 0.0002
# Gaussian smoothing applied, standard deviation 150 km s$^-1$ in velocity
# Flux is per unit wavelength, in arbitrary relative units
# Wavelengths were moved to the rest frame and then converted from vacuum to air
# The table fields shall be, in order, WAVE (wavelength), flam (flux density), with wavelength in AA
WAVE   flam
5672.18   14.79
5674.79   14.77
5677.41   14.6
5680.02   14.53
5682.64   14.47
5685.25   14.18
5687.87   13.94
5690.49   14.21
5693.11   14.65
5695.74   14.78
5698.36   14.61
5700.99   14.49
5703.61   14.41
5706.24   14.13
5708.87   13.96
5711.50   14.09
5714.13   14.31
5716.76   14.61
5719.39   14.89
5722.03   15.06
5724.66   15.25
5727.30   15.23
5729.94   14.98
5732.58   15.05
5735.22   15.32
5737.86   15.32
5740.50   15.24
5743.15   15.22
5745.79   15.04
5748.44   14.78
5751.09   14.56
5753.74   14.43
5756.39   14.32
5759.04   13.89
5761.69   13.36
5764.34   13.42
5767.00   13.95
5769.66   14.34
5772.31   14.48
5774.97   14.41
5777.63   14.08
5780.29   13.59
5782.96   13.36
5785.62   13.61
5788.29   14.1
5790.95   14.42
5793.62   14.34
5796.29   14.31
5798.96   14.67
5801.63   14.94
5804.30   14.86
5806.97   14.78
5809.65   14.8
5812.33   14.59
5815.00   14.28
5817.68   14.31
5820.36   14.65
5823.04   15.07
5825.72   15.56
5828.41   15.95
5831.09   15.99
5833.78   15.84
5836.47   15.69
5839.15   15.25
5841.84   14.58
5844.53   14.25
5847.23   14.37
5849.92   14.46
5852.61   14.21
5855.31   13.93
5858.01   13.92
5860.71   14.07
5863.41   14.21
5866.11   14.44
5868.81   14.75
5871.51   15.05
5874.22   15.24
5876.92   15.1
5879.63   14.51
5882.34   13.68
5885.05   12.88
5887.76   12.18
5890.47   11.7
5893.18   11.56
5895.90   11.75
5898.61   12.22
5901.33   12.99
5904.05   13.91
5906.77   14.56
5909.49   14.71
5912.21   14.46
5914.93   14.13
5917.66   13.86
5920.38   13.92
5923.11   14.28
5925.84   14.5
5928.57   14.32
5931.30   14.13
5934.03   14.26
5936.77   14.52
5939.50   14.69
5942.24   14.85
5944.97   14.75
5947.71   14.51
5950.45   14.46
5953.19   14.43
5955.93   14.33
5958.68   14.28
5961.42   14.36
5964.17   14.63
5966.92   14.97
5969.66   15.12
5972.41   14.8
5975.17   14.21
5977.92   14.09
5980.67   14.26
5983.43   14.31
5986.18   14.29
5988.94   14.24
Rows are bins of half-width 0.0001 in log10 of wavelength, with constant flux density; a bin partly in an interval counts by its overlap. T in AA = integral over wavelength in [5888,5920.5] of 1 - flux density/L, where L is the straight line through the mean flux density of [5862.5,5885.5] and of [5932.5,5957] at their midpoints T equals 2.8 AA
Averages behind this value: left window 14.5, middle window 13.3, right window 14.5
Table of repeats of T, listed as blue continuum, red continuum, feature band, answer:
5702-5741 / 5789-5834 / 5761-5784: 1.4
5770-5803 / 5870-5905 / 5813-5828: -1.0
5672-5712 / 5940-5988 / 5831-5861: -0.4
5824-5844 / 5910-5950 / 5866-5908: 3.9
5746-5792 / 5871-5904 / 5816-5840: -3.0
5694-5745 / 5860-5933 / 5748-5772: 0.8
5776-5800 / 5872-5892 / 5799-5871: -4.7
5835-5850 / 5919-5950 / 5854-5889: 1.3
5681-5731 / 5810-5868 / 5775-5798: 1.0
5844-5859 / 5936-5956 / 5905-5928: 0.3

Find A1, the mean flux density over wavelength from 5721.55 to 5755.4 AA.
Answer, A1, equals 15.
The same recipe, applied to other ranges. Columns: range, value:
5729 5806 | 14.4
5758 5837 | 14.5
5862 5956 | 14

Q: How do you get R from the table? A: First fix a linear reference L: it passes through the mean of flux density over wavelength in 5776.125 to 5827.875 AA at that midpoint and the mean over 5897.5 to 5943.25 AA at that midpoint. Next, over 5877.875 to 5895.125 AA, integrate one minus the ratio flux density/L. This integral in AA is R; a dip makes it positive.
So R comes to 1.8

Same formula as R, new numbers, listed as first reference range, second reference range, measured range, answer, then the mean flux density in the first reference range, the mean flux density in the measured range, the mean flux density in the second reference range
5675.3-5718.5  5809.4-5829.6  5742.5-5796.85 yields 1.90 AA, 14.4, 14.2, 14.9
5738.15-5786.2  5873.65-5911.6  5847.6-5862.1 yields -0.56 AA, 14.3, 14.1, 13.3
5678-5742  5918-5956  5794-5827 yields -0.39 AA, 14.7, 14.7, 14.4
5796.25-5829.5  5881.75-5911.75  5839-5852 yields -0.36 AA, 14.8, 14.5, 13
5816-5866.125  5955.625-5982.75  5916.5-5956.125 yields 0.49 AA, 14.8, 14.4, 14.5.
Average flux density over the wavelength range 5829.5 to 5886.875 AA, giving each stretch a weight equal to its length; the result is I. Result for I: 14.6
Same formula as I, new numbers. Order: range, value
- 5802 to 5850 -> 15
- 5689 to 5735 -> 14.6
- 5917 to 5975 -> 14.5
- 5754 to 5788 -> 13.9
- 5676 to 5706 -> 14.4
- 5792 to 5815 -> 14.6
